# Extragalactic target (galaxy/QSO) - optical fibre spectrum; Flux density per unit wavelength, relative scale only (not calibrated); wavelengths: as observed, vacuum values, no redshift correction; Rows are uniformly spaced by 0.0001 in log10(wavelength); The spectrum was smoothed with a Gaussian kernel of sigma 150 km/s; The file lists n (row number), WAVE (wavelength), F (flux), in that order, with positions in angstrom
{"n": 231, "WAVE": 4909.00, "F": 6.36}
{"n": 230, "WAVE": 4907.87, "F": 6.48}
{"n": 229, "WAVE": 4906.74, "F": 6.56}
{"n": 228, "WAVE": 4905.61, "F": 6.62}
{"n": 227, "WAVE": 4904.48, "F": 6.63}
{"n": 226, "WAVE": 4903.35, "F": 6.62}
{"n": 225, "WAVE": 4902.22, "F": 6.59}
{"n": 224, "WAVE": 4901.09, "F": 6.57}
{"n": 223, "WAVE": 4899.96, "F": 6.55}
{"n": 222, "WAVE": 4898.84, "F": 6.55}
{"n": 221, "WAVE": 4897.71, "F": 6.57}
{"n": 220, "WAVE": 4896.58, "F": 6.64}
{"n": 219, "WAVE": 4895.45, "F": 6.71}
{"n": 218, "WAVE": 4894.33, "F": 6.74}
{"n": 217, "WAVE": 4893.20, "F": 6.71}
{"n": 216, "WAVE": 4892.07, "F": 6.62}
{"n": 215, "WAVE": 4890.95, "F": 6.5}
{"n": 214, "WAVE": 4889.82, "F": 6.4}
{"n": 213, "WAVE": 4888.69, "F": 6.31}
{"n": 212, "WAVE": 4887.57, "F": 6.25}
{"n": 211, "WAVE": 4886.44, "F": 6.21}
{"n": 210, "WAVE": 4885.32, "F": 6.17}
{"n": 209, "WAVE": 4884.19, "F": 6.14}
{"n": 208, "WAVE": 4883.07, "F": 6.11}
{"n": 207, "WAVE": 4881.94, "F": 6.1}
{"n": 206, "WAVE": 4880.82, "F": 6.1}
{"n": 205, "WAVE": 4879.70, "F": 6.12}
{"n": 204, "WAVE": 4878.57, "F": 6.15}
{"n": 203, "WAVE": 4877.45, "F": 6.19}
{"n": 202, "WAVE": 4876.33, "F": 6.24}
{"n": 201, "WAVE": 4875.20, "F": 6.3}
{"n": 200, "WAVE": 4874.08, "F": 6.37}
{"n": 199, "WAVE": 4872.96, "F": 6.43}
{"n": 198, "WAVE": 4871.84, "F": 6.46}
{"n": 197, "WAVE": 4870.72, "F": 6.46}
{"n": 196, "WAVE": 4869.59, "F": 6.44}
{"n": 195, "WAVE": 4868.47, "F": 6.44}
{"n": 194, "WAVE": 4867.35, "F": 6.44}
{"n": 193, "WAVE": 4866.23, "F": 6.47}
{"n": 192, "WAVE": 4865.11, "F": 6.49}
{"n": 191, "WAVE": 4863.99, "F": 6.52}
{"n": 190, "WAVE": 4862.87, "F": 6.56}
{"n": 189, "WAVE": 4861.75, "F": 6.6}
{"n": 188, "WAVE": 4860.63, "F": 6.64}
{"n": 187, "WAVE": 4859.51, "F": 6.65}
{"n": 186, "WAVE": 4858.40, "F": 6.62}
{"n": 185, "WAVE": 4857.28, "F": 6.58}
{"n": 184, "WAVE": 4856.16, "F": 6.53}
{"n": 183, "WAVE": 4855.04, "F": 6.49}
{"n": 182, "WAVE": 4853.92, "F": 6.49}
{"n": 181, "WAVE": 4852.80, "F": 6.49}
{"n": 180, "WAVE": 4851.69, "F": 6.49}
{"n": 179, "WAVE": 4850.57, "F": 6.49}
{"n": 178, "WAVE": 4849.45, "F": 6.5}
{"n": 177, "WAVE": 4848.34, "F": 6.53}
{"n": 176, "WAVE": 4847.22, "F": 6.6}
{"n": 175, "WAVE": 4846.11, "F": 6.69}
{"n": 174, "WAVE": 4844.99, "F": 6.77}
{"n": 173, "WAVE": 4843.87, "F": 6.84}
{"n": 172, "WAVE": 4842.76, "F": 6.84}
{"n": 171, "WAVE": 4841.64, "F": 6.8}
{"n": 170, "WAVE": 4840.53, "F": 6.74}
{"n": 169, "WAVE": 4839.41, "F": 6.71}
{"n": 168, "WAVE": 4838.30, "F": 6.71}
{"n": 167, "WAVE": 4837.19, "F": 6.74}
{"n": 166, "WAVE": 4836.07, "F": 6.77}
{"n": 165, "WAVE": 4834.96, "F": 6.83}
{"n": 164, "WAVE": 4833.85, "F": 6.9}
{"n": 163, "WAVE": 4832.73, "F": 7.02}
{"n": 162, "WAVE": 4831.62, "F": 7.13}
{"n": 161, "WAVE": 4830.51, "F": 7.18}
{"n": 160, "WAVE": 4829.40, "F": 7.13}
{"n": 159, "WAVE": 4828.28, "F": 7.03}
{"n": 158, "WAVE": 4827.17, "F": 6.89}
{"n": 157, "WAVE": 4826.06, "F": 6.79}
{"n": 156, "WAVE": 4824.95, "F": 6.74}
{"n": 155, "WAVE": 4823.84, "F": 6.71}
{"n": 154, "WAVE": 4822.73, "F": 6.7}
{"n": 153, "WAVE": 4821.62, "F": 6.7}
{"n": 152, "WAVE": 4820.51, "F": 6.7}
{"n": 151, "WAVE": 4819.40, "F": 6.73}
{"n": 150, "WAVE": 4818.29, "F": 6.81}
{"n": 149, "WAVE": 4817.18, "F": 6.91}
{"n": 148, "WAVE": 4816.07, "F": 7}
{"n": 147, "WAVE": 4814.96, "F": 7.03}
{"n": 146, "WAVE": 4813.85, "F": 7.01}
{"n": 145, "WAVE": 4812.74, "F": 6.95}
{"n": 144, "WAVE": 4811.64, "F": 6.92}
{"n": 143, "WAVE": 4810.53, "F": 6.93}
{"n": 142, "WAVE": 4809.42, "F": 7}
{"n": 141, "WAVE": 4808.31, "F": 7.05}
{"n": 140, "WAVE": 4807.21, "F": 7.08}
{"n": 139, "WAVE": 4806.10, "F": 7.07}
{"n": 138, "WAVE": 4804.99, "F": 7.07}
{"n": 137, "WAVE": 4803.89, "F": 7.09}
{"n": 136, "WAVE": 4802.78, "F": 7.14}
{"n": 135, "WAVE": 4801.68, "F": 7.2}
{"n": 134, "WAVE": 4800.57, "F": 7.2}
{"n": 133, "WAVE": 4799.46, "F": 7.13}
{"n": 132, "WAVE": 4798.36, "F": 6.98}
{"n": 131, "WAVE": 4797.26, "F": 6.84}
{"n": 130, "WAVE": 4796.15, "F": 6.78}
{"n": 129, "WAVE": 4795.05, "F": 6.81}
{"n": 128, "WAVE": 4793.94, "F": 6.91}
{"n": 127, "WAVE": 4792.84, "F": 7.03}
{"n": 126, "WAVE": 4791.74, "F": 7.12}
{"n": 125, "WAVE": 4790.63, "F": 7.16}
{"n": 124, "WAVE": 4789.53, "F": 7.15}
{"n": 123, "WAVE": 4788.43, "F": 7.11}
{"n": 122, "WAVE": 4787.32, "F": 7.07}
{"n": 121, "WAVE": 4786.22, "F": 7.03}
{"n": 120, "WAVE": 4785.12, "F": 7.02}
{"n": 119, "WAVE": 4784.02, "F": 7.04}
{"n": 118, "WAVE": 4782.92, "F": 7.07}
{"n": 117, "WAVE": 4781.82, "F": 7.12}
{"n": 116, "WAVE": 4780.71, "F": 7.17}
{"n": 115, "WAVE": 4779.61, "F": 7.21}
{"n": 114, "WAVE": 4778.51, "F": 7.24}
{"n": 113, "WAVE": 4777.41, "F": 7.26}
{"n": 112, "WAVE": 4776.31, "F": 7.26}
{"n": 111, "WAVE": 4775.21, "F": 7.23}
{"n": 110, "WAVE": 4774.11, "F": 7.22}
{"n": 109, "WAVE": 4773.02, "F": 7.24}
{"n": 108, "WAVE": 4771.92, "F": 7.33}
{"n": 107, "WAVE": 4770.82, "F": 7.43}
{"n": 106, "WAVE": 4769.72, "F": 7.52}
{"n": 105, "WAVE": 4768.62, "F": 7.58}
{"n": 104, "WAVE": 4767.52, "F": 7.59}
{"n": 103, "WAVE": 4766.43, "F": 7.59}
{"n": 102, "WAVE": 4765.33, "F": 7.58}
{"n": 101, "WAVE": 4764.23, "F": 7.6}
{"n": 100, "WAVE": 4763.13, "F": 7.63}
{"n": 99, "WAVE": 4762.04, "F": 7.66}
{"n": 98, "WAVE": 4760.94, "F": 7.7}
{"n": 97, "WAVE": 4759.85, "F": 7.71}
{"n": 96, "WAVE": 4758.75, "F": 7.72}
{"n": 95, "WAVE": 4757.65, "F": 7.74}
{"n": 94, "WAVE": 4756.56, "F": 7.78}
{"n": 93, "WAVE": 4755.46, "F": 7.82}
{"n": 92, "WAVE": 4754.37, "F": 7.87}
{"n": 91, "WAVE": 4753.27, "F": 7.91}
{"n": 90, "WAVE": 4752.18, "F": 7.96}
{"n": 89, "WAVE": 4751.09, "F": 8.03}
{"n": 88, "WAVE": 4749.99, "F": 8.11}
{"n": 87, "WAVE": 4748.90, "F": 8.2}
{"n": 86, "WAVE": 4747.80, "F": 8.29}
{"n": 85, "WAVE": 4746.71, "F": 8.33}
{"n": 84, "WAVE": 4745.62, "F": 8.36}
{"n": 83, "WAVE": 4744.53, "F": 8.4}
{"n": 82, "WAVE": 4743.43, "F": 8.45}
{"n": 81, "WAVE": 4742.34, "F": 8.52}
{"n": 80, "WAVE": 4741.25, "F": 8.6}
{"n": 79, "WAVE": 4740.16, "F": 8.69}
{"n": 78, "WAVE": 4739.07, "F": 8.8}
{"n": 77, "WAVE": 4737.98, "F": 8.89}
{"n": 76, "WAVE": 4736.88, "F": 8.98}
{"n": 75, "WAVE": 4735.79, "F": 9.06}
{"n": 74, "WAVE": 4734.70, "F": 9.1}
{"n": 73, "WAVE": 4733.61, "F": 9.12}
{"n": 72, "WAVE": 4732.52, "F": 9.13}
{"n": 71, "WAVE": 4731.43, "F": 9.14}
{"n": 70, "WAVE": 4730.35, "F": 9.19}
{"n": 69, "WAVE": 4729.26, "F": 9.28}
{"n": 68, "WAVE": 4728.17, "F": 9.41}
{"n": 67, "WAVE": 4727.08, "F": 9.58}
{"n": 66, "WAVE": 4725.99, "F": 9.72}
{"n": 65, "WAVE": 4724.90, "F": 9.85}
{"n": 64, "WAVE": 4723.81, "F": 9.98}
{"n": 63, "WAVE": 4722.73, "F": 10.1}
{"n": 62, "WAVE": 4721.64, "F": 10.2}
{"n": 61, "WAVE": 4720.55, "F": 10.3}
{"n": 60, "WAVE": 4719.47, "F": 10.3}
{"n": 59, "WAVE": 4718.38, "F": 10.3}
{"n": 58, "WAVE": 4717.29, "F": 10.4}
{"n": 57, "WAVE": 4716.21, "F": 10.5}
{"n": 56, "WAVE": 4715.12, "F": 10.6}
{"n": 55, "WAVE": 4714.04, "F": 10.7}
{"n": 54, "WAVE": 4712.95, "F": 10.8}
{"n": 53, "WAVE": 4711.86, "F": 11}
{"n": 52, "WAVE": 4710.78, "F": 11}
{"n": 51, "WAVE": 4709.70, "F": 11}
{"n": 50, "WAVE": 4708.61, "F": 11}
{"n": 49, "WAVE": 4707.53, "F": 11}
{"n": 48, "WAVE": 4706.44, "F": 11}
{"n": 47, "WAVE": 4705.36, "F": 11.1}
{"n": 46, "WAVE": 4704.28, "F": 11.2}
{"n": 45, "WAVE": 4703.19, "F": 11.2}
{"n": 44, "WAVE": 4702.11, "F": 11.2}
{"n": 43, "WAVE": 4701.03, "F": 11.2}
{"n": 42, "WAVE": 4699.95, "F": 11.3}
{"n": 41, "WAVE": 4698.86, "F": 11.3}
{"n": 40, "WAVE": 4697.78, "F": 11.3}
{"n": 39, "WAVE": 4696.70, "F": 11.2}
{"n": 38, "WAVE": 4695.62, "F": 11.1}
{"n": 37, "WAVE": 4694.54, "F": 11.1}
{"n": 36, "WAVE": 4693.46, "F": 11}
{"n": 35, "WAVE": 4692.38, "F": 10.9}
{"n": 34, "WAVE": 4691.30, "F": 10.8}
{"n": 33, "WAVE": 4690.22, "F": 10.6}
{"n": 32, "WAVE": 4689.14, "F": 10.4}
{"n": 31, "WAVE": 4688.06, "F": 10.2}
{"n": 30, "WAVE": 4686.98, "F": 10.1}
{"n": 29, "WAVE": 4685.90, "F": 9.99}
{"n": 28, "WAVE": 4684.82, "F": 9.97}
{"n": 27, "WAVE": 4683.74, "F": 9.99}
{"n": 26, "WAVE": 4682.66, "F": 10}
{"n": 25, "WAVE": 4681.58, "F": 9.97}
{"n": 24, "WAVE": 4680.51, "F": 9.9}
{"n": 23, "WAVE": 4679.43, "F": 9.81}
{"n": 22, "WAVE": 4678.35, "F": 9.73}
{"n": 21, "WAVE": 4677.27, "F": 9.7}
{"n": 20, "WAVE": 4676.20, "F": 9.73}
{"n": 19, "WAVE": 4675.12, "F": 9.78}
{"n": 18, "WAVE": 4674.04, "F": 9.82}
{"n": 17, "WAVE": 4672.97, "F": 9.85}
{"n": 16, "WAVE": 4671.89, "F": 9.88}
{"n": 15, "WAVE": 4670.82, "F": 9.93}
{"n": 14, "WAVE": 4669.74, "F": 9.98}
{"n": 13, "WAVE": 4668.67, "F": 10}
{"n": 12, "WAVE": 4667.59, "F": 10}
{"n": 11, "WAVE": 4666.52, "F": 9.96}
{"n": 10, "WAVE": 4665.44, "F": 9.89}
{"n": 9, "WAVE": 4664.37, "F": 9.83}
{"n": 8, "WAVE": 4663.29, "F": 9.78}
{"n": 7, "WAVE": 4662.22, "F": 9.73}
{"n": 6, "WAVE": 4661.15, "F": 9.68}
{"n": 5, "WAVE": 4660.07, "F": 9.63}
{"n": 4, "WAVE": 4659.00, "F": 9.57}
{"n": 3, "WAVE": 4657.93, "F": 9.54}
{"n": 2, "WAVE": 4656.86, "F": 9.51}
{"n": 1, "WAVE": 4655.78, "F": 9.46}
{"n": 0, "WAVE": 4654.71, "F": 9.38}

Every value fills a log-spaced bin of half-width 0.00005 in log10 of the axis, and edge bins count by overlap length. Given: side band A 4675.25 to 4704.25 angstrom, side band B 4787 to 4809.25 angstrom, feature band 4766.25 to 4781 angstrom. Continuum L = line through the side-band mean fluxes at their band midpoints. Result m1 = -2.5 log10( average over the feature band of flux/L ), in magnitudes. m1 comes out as 0.07 mag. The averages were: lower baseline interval 10.5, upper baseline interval 7.05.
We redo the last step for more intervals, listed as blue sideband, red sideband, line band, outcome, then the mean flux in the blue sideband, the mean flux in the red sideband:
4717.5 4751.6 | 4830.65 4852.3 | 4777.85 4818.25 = 0.10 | 9.12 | 6.75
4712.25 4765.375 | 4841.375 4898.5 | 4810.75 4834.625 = 0.07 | 8.91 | 6.47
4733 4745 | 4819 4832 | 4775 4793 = 0.09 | 8.78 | 6.87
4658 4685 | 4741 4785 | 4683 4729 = -0.18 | 9.84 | 7.69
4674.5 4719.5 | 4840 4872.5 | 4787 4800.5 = 0.16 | 10.6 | 6.57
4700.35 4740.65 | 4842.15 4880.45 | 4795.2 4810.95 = 0.14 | 10.1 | 6.5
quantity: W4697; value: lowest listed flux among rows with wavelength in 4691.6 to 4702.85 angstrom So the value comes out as 10.9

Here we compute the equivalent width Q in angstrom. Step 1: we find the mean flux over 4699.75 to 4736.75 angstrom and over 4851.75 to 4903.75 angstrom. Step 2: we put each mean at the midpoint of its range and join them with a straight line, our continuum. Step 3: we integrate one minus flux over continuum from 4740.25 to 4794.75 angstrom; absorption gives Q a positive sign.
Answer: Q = 9.0 angstrom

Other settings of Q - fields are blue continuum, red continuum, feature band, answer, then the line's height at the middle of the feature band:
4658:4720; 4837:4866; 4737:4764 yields 2.51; 8.97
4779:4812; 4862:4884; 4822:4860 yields -0.61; 6.63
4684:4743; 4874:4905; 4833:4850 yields 1.61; 7.44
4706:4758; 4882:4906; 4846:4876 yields 2.35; 7.06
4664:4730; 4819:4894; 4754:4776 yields 2.97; 8.75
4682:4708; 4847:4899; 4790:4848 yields 6.20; 7.76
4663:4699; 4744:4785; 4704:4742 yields -4.37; 8.91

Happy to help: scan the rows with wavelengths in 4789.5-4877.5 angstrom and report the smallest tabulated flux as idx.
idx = 6.19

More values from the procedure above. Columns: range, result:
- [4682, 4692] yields 9.97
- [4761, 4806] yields 6.78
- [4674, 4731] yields 9.19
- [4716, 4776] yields 7.22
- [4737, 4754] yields 7.91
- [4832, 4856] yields 6.49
